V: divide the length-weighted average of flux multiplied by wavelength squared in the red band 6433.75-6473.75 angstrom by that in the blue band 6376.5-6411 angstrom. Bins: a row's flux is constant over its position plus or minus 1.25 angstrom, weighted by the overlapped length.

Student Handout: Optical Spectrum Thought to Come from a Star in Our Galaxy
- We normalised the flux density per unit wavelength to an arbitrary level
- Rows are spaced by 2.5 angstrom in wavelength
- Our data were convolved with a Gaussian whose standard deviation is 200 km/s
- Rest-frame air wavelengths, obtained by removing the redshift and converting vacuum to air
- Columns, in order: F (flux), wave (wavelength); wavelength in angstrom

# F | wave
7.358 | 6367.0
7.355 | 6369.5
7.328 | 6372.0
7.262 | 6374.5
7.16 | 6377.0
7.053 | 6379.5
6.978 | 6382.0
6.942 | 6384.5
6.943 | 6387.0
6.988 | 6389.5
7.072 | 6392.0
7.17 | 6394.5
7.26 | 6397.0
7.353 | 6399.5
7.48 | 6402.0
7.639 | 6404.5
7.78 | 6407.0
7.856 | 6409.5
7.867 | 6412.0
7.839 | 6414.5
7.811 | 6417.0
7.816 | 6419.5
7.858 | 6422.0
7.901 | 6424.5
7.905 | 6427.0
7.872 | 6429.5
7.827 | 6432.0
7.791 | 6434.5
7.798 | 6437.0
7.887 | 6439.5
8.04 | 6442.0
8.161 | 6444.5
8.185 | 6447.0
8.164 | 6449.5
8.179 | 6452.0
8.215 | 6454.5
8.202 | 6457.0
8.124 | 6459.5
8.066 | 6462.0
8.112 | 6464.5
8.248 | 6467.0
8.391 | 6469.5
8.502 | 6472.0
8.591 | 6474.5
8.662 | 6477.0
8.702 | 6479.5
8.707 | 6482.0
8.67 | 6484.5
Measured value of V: 1.14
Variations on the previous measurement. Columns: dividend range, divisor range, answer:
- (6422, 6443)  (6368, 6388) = 1.12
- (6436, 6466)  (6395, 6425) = 1.07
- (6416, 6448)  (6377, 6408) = 1.11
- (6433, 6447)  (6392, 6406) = 1.09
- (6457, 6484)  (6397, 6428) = 1.11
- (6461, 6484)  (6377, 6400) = 1.23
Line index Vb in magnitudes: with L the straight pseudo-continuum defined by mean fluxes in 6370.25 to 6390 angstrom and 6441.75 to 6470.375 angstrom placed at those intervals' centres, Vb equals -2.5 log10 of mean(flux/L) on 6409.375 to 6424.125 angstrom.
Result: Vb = -0.032 mag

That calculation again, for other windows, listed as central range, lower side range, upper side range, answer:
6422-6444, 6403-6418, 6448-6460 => 0.01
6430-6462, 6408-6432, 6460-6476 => 0.01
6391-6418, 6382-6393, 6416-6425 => -0.02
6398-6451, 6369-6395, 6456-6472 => -0.02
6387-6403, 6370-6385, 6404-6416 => 0.05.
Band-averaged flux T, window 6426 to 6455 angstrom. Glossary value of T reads 8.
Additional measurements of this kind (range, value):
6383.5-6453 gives 7.69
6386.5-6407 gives 7.28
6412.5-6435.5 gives 7.85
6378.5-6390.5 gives 6.98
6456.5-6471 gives 8.2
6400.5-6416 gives 7.74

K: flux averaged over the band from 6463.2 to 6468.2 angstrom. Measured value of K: 8.18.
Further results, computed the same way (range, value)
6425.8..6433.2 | 7.87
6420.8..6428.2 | 7.89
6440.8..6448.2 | 8.13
